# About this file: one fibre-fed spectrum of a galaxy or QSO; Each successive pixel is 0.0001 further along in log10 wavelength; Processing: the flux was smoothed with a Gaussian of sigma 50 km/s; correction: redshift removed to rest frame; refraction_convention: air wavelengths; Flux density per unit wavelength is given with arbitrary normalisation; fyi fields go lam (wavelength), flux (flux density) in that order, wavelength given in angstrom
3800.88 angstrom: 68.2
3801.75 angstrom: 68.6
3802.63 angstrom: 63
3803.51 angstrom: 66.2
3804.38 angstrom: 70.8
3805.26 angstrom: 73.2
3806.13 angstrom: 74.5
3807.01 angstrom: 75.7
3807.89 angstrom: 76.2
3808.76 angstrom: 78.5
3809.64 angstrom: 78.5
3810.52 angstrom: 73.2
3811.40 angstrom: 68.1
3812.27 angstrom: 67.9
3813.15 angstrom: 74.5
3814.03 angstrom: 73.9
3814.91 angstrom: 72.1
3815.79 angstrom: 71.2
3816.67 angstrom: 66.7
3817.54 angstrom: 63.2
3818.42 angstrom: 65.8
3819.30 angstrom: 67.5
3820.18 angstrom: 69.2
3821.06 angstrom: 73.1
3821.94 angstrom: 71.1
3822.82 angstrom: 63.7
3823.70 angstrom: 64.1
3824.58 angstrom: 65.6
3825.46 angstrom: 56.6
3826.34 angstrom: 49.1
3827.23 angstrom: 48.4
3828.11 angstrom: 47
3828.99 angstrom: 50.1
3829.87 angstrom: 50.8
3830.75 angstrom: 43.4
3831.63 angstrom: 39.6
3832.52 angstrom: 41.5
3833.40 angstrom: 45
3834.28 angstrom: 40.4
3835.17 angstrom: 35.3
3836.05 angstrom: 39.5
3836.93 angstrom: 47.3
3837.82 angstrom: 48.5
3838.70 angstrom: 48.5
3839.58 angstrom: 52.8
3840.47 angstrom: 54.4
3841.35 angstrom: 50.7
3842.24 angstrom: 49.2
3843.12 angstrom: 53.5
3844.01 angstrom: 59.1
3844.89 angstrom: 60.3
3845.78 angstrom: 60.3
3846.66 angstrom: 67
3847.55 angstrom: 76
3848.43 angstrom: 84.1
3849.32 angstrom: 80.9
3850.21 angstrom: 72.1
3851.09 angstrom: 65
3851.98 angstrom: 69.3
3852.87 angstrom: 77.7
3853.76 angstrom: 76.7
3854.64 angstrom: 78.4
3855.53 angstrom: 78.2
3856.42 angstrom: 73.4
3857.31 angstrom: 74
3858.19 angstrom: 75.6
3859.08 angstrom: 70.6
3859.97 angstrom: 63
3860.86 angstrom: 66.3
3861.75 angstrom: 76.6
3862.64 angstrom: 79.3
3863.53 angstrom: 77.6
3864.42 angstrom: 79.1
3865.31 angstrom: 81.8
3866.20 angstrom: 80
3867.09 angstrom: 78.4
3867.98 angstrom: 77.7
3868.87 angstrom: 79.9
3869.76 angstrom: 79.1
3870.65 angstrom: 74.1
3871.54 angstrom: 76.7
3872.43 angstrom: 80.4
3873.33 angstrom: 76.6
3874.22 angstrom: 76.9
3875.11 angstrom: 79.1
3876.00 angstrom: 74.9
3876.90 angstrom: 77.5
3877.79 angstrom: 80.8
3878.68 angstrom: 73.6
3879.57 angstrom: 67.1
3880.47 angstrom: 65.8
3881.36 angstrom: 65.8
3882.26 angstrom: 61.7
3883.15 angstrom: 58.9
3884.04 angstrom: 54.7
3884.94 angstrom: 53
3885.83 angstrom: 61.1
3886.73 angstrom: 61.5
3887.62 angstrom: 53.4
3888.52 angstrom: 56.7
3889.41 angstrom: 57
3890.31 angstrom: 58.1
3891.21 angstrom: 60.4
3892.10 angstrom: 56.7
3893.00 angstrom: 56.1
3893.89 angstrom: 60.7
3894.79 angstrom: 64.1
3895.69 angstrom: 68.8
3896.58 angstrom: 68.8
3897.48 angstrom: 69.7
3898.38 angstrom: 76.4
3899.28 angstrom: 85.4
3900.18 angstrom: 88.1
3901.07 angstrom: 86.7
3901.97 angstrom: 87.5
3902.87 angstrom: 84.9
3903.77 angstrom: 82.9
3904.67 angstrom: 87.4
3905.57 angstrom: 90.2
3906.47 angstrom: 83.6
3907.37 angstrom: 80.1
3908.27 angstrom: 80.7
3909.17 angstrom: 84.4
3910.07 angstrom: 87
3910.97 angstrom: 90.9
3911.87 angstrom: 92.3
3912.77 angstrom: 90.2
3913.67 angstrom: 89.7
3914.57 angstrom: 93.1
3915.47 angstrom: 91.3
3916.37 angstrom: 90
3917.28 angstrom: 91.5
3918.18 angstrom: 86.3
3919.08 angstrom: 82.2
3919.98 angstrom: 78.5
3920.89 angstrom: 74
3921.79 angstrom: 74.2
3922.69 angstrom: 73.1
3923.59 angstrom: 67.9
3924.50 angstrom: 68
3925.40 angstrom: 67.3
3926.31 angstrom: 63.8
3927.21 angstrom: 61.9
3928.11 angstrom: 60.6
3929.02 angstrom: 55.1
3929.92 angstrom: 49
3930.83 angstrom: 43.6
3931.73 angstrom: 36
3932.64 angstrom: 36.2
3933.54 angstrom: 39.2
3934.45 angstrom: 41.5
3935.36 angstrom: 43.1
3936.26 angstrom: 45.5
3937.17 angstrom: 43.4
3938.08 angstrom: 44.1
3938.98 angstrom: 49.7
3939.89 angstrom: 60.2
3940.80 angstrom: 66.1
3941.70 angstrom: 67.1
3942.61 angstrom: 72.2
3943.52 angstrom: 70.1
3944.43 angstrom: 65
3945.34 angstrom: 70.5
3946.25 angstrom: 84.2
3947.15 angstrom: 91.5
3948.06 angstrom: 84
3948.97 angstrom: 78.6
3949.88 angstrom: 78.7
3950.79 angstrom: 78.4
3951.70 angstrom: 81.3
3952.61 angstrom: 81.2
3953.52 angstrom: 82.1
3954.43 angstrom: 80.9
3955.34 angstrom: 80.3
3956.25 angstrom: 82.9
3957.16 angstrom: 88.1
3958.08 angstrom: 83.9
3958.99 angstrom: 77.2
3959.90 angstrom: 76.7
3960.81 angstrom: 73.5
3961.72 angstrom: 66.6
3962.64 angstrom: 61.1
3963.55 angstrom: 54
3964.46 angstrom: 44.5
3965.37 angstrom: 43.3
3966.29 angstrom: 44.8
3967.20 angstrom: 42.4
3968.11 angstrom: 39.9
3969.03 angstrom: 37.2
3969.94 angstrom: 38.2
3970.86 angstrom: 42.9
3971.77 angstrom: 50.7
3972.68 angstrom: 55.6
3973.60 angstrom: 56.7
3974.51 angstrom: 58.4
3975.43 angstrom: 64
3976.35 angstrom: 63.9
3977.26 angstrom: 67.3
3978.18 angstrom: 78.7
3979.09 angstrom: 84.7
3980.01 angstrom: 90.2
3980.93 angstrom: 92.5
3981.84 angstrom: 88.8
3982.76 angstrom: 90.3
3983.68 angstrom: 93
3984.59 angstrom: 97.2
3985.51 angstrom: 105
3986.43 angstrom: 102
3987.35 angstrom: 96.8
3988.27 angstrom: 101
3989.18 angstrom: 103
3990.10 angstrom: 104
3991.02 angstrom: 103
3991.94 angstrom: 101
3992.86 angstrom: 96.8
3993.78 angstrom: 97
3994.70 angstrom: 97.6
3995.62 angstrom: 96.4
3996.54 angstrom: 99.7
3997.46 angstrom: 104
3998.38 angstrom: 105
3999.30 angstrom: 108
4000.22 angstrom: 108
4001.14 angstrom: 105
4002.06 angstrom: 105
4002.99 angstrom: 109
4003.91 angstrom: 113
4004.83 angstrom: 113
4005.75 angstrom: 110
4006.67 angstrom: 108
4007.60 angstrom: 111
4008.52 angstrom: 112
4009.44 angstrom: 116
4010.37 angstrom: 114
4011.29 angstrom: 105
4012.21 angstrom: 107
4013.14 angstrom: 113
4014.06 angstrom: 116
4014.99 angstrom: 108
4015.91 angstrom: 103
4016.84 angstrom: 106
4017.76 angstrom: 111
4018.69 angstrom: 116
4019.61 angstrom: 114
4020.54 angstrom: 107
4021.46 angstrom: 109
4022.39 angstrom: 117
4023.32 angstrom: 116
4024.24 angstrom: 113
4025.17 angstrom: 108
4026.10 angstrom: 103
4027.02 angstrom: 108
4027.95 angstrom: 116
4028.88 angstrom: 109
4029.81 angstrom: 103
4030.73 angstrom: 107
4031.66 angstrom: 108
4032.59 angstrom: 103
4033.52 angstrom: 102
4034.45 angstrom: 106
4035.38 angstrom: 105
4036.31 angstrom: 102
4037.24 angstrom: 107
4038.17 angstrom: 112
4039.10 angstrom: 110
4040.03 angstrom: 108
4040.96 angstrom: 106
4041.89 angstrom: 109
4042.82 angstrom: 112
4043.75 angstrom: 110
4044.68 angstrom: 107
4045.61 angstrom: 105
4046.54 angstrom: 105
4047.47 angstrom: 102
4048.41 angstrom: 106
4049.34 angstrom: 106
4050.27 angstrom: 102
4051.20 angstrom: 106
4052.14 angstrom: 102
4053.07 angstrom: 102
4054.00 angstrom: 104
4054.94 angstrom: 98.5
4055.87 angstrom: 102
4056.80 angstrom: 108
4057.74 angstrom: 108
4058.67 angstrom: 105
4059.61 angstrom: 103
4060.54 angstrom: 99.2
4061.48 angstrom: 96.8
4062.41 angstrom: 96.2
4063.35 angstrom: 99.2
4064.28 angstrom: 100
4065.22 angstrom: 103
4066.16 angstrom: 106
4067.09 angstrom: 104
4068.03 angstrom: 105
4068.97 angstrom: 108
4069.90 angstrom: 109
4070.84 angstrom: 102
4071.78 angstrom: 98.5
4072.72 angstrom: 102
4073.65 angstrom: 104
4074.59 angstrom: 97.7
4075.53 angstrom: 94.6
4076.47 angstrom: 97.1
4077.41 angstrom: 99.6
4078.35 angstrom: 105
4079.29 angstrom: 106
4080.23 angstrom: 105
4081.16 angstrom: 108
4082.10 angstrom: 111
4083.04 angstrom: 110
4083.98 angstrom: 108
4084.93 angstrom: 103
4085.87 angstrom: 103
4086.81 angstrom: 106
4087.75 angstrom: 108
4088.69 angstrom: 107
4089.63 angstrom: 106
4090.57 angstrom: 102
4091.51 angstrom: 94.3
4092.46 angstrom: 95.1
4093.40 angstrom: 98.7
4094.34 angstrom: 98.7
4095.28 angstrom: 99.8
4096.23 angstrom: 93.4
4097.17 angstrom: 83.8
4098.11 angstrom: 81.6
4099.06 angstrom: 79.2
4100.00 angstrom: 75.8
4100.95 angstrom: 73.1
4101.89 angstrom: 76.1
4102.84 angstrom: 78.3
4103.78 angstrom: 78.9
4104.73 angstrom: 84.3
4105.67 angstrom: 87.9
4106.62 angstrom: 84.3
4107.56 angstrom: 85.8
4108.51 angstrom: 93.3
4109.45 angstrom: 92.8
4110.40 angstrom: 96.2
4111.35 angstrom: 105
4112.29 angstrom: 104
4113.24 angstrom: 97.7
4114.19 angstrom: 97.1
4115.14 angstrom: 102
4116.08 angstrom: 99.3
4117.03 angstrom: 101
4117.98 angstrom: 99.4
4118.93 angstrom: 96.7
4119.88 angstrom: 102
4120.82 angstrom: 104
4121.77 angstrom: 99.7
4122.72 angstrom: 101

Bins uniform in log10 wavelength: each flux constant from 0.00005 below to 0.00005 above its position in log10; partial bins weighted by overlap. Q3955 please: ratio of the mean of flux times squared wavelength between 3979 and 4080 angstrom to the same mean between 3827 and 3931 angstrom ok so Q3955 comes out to 1.63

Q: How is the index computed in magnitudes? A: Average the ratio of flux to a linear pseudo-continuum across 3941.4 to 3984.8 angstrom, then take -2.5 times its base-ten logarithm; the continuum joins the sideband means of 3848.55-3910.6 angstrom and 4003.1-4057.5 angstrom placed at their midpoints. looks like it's 0.30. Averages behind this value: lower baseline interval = 73.2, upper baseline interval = 108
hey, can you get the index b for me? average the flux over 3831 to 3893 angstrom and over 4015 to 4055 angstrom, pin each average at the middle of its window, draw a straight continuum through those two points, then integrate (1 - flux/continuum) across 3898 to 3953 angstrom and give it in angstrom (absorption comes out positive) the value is 5.28 angstrom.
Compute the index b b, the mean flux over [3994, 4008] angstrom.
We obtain 106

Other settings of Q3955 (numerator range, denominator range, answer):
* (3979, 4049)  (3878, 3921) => 1.50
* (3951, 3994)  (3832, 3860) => 1.31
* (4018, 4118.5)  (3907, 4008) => 1.39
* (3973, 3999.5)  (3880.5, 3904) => 1.43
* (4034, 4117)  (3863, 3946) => 1.55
